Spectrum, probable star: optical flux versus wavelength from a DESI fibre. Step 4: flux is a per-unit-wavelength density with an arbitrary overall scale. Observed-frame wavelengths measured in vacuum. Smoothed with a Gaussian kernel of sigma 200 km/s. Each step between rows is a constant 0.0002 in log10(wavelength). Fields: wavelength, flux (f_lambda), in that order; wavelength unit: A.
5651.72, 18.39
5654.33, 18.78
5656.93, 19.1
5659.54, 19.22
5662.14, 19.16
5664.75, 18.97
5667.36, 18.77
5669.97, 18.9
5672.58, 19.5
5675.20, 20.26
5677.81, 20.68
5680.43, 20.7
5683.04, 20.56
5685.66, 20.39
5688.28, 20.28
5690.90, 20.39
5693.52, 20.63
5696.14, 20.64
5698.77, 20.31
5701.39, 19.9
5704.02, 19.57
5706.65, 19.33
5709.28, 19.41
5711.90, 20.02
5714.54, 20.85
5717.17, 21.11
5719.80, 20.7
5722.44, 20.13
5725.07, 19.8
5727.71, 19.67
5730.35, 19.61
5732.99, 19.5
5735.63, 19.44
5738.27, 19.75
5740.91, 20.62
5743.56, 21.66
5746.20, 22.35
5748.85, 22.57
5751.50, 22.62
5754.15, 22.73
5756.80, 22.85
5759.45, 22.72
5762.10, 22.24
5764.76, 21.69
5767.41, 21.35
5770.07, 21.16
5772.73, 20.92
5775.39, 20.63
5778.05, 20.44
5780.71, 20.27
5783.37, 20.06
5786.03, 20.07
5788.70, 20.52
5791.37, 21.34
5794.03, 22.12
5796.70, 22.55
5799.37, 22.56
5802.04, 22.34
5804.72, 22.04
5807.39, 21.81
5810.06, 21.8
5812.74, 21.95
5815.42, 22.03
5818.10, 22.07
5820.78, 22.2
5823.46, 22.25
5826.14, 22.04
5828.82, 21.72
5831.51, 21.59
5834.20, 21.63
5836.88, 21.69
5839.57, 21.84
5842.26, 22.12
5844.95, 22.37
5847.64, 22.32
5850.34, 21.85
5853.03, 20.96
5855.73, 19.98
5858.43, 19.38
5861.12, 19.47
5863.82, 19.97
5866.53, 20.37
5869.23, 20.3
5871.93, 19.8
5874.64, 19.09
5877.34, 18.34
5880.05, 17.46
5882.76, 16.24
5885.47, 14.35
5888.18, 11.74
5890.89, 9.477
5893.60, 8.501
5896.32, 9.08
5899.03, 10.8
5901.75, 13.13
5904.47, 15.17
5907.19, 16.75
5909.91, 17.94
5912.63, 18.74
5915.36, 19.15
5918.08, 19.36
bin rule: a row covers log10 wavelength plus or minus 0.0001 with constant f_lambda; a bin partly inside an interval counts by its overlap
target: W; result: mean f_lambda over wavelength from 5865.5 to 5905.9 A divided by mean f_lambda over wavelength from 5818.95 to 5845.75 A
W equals 0.68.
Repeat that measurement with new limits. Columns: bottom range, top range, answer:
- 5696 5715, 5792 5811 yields 1.11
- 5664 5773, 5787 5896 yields 0.97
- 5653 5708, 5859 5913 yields 0.80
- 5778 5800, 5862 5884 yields 0.90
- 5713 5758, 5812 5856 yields 1.04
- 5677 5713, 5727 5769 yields 1.06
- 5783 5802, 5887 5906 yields 0.52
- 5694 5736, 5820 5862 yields 1.07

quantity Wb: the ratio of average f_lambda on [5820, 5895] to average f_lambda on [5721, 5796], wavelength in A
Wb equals 0.91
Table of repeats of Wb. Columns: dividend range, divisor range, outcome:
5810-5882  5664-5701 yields 1.04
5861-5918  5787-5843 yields 0.73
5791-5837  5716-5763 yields 1.04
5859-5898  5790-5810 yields 0.73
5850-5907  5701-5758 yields 0.79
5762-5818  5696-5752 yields 1.05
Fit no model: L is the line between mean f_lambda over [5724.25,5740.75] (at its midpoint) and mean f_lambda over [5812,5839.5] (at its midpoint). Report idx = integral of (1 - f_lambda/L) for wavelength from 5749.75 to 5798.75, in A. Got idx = -1.92 A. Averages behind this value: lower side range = 19.7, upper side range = 21.9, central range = 21.5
